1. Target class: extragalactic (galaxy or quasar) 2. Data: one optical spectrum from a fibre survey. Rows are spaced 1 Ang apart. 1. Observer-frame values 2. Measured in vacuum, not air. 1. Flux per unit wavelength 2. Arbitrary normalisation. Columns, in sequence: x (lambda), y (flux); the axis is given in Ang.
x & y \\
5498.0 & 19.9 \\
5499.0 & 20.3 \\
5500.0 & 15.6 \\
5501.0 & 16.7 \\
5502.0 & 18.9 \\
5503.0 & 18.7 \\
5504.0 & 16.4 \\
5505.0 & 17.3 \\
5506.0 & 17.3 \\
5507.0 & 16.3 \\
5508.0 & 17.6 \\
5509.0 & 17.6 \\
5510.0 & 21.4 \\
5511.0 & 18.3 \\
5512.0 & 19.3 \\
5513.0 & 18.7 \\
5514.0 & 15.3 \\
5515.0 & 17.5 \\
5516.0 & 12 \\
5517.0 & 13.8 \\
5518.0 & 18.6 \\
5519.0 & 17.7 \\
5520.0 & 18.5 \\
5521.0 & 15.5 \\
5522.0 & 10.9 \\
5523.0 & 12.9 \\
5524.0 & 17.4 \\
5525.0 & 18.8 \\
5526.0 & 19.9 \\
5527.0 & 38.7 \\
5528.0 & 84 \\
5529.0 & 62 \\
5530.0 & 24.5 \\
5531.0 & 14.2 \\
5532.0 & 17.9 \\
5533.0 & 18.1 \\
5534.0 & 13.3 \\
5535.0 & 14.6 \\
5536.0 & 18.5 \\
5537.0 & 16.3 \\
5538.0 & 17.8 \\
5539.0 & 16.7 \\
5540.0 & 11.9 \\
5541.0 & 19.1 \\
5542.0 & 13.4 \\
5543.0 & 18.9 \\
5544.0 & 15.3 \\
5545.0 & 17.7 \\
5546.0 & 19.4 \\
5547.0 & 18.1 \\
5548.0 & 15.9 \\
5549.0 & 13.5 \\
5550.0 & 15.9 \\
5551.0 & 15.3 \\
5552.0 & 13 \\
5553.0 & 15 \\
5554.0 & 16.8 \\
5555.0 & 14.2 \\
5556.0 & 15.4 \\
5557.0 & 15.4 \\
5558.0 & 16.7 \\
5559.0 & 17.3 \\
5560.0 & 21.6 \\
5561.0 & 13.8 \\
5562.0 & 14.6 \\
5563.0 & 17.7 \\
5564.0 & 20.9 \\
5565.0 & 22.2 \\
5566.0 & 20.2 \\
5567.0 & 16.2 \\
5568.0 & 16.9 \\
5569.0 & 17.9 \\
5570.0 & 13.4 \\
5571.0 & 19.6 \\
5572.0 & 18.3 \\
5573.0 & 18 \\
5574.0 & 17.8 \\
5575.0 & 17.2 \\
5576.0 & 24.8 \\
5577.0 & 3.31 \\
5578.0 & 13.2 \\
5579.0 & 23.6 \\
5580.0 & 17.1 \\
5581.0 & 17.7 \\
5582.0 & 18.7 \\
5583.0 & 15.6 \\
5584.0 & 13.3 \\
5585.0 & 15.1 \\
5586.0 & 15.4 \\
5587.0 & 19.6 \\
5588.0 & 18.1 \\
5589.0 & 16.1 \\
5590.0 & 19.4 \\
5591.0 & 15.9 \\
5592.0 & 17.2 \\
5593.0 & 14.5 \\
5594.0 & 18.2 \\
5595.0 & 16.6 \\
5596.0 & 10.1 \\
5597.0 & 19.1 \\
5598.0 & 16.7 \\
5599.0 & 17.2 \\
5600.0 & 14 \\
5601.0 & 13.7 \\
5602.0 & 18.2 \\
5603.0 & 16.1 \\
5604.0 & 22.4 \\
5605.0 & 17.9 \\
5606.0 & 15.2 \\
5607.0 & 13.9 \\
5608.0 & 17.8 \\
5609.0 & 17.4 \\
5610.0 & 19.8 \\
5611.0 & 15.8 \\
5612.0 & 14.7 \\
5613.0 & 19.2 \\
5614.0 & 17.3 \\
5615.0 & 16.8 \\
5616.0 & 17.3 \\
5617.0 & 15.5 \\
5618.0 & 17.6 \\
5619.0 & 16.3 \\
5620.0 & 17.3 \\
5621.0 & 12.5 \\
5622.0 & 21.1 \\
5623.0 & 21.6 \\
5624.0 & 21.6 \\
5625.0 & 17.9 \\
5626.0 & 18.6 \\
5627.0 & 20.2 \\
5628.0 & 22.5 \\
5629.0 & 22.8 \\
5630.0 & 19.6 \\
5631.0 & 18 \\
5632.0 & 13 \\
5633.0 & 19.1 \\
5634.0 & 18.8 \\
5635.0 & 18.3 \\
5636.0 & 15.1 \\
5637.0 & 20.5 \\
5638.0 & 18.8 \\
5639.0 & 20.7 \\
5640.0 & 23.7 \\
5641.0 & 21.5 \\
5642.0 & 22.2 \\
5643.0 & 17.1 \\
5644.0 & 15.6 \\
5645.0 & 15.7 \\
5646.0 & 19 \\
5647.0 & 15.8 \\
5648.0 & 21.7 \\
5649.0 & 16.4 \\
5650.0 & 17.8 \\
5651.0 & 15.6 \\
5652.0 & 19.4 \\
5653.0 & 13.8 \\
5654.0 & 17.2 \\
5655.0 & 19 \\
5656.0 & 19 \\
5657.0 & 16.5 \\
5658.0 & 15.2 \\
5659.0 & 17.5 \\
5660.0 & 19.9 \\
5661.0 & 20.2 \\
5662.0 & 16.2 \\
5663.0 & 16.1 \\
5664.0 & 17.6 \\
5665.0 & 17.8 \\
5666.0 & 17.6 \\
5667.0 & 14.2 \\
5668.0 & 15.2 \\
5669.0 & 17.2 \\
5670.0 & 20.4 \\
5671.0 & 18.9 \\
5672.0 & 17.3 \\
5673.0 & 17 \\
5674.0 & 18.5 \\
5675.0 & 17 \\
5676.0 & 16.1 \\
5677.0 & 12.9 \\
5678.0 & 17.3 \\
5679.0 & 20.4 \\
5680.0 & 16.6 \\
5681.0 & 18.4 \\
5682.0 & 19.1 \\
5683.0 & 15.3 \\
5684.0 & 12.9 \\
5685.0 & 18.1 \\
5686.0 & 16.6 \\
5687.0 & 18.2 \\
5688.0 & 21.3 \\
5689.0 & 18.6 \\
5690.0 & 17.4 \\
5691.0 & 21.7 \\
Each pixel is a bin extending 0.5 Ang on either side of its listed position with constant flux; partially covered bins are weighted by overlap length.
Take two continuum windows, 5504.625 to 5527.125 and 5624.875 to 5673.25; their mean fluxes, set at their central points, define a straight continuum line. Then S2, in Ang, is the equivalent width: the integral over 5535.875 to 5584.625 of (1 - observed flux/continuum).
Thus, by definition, 2.76 Ang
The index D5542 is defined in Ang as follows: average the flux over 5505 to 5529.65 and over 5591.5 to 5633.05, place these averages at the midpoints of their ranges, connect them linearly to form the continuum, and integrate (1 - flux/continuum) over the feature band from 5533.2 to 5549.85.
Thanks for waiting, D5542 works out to 3.80 Ang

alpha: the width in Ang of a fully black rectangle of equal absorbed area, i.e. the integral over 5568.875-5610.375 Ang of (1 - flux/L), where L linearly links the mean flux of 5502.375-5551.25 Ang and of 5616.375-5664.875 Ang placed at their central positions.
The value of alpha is 4.59 Ang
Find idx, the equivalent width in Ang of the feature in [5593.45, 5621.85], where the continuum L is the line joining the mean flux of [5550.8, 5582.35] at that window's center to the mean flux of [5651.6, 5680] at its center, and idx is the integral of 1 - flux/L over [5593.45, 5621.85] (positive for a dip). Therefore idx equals 0.8 Ang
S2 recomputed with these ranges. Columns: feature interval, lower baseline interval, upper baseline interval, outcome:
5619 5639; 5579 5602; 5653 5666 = -2.0 Ang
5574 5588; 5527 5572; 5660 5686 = 1.7 Ang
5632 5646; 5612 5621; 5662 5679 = -1.6 Ang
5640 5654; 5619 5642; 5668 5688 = 0.4 Ang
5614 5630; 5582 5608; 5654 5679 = -1.8 Ang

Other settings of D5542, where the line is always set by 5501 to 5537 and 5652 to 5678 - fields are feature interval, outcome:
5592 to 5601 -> 1.49 Ang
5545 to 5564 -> 3.49 Ang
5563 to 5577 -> 1.01 Ang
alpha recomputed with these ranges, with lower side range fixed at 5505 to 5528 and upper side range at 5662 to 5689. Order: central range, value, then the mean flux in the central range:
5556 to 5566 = 0.5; 17.8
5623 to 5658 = -1.8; 18.6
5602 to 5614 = 0.5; 17.3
